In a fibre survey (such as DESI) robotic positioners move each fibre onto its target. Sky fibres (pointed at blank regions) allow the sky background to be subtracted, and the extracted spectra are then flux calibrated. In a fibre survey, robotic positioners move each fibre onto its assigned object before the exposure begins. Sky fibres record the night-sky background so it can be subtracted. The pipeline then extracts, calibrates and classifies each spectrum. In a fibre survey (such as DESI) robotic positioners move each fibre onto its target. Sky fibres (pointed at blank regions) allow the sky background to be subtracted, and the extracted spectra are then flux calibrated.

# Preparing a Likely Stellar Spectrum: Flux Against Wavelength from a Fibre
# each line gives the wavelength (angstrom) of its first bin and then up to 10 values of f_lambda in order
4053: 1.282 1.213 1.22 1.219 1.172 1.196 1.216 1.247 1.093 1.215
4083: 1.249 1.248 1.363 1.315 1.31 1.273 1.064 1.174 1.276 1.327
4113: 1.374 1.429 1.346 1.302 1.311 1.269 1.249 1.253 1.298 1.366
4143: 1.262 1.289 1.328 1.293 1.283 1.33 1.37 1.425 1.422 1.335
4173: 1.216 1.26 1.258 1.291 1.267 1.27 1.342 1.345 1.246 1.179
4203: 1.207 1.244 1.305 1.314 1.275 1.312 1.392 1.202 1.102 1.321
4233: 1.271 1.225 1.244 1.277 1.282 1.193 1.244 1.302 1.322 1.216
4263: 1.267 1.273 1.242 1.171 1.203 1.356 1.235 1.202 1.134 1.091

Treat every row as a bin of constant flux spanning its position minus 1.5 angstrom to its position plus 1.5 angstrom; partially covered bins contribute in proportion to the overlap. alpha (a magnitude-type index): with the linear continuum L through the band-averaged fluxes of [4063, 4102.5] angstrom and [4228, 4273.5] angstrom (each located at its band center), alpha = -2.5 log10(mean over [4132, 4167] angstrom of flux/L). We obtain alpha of -0.07 mag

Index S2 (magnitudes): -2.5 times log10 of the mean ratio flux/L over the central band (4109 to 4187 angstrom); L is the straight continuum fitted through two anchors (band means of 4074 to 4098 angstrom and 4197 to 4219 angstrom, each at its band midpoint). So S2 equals -0.05 mag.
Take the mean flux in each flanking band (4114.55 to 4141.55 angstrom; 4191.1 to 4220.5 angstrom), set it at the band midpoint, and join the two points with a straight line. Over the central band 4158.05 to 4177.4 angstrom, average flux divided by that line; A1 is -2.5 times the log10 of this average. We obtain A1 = -0.04 mag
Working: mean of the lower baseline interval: 1.31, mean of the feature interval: 1.34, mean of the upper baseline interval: 1.28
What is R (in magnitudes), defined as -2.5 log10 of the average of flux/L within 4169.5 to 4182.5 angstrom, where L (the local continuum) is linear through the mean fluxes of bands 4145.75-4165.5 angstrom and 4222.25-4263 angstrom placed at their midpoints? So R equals 0.04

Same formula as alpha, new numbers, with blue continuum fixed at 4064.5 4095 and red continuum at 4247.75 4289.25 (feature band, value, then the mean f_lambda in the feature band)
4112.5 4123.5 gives -0.104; 1.36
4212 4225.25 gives -0.052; 1.3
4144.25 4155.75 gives -0.052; 1.3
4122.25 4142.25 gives -0.045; 1.29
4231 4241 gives -0.012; 1.25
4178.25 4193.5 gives -0.045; 1.29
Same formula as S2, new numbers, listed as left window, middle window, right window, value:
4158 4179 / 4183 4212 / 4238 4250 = 0.03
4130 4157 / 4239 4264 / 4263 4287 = -0.01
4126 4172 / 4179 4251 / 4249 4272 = 0.02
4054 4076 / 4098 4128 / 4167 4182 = -0.04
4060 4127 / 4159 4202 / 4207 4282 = -0.03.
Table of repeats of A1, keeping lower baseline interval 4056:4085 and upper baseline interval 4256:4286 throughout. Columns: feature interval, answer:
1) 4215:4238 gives -0.02 mag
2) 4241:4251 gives -0.01 mag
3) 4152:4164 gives -0.10 mag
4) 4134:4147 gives -0.07 mag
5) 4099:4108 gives 0.04 mag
